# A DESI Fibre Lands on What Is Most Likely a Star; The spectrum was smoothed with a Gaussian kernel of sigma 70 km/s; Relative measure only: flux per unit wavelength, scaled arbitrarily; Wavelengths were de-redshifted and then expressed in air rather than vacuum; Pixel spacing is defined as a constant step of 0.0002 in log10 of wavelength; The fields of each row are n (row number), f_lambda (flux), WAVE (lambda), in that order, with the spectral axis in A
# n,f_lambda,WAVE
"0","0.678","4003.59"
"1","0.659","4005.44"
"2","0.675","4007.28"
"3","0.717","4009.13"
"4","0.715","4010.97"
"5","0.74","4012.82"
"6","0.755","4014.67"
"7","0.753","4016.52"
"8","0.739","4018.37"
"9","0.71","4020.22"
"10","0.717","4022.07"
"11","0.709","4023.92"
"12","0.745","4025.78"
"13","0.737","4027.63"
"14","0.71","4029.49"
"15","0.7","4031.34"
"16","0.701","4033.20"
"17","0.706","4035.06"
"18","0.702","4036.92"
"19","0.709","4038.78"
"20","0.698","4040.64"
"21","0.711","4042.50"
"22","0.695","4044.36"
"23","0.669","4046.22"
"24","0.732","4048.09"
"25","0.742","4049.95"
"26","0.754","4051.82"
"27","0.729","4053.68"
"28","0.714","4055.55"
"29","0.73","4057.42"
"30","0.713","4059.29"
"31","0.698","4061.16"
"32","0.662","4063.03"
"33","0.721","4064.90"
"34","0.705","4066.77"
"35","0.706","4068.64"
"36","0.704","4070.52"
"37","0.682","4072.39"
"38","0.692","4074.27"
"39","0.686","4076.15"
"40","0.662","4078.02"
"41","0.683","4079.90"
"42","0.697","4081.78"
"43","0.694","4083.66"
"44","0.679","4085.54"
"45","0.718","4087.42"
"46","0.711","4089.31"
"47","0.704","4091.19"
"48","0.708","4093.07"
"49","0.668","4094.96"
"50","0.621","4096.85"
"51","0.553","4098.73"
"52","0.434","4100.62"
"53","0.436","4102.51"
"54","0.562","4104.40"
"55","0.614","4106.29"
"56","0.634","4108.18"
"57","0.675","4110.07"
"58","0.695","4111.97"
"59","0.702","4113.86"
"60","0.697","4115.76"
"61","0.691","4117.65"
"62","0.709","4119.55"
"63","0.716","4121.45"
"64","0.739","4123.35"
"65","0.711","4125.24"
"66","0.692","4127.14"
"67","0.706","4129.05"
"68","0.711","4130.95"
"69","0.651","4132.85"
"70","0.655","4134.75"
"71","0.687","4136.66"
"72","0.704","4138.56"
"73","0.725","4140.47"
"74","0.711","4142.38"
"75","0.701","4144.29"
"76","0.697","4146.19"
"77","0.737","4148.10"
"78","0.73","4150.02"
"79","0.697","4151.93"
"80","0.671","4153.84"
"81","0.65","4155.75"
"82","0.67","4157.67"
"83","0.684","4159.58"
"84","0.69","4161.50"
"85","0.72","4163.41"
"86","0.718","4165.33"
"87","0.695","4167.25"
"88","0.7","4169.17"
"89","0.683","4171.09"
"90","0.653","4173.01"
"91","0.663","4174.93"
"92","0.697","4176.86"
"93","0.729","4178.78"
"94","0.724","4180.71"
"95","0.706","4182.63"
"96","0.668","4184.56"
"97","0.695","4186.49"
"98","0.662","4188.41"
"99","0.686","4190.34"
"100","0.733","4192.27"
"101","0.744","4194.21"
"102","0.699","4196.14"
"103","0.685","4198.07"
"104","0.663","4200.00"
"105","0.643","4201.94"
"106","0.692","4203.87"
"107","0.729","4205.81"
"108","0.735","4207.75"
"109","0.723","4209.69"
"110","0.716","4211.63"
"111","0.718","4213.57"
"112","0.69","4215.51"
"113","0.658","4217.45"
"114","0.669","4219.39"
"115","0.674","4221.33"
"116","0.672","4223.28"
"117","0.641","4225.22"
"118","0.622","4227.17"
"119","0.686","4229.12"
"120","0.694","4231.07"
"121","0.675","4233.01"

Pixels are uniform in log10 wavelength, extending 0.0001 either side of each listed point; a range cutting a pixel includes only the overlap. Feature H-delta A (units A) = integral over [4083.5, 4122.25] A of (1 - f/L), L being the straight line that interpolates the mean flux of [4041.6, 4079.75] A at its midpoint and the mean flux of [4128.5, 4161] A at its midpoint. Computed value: 2.9 A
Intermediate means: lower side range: 0.705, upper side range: 0.693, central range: 0.647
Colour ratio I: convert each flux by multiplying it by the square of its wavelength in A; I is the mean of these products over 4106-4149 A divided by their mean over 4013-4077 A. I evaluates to 1.02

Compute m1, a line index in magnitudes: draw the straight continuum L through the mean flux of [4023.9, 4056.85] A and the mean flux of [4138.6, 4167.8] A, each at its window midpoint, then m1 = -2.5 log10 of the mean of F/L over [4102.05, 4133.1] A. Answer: 0.05 mag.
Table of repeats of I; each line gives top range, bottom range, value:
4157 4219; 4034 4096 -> 1.05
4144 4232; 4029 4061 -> 1.04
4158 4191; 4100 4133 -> 1.08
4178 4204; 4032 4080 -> 1.05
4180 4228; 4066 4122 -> 1.10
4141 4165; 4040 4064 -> 1.03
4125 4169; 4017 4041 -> 1.03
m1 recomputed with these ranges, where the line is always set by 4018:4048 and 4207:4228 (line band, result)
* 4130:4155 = -0.01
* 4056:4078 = 0.01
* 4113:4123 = -0.01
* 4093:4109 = 0.22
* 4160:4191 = -0.01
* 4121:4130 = -0.02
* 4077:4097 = 0.02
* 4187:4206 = -0.01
